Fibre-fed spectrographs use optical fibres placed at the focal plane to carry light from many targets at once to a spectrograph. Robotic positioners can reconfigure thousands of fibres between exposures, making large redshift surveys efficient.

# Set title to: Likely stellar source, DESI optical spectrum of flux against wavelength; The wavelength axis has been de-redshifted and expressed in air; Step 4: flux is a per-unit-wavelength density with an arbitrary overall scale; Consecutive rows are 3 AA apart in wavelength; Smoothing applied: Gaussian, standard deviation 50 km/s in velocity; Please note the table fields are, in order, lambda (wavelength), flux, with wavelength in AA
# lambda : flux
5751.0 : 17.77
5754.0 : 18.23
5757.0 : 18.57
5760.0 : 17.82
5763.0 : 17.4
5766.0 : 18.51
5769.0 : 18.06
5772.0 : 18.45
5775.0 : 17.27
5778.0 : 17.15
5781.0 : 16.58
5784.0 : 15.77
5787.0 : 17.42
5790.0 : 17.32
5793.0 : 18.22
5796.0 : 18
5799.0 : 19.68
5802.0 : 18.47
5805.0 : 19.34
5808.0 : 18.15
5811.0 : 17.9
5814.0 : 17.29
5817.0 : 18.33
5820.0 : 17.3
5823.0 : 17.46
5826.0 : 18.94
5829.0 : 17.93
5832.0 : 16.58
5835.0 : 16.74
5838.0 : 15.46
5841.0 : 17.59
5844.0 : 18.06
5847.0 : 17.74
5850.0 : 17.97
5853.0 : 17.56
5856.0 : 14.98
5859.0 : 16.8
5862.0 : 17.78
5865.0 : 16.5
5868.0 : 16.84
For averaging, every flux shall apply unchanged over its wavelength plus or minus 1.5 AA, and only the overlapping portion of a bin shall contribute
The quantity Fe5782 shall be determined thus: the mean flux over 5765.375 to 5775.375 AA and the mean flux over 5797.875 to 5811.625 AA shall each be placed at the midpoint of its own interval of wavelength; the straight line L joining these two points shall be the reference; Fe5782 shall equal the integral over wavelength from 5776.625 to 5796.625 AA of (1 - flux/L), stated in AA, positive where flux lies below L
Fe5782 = 1.35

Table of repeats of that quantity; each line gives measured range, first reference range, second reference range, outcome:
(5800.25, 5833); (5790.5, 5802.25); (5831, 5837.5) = -1.1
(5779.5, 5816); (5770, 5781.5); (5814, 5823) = -0.6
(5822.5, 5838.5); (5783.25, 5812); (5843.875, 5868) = 0.2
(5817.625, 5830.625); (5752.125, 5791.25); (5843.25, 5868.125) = -0.5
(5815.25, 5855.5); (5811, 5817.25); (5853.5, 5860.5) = -1.2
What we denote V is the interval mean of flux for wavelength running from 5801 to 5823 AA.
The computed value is 18.1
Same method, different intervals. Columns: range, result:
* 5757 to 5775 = 18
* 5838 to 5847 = 17.4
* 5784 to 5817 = 18.1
